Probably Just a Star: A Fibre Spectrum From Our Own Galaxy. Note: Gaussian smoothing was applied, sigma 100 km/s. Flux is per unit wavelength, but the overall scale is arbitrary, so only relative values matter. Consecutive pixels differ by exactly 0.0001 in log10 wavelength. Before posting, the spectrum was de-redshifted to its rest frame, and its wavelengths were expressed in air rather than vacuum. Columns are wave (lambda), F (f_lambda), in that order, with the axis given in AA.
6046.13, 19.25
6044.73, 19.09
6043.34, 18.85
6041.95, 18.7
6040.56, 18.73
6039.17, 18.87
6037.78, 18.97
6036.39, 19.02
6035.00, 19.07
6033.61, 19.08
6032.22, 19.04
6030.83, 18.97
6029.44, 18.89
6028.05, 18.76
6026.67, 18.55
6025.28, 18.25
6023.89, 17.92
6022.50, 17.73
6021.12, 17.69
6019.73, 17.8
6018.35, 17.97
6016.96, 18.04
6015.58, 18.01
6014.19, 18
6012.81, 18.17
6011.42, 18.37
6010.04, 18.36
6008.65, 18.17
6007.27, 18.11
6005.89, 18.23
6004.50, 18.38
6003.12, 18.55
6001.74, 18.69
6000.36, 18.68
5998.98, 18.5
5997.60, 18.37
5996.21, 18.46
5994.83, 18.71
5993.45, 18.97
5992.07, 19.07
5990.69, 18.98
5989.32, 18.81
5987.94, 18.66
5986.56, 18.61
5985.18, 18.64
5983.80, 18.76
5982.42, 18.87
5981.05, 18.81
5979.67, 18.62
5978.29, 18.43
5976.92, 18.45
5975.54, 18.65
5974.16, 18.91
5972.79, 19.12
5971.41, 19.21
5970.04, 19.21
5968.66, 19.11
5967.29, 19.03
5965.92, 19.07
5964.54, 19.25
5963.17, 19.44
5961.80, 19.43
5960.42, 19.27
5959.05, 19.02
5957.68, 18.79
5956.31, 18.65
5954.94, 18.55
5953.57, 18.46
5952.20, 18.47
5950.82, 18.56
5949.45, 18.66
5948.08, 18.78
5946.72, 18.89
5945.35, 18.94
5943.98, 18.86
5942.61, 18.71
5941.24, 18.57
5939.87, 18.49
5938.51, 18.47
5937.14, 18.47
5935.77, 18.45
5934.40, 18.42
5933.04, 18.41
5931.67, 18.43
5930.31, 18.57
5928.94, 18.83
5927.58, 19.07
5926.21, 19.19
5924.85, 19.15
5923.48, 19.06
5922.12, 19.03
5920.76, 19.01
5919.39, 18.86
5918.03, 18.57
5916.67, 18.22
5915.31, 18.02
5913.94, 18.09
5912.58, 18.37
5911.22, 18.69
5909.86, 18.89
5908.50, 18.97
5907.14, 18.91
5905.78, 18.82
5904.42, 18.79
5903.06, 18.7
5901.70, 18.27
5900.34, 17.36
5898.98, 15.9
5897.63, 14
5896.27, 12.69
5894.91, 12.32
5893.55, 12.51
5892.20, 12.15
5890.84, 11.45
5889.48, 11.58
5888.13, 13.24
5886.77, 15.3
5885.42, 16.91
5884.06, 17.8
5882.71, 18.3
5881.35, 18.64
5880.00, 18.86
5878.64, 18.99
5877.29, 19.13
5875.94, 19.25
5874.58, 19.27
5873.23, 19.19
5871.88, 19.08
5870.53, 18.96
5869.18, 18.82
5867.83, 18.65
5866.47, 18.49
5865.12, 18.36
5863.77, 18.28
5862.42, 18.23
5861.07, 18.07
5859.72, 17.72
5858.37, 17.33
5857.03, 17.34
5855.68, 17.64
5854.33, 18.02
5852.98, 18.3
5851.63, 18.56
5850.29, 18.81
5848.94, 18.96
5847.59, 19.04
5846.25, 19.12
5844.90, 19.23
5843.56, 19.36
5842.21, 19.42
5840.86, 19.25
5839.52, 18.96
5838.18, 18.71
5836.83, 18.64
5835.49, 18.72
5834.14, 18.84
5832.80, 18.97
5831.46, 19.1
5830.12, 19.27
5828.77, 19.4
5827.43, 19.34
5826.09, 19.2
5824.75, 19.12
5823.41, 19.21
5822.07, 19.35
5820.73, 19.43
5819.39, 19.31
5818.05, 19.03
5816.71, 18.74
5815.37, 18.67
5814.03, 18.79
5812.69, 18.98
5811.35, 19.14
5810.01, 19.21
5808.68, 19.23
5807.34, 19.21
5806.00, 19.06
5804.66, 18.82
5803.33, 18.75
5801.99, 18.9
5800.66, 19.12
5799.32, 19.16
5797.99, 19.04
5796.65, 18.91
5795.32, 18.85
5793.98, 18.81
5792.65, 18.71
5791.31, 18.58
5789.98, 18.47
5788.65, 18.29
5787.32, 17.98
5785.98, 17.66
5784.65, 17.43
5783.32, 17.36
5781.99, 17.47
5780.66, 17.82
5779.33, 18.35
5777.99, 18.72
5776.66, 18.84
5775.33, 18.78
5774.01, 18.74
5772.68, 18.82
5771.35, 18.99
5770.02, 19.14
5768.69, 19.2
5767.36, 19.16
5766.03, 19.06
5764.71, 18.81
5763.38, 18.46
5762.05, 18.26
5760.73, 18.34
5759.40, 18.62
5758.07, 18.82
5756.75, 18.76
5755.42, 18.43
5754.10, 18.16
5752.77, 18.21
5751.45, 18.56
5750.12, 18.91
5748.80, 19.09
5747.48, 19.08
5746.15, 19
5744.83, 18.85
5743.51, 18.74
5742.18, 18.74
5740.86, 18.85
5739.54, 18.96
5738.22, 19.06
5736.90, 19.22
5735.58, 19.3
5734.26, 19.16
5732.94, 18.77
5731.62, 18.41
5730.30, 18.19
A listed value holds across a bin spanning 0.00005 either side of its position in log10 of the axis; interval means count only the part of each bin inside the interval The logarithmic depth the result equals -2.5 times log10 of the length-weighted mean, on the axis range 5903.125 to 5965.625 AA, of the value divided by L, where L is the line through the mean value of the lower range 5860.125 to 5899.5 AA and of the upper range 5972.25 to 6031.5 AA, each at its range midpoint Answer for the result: -0.07 mag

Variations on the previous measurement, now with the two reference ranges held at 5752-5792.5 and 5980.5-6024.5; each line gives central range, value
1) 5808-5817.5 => -0.030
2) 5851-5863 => 0.032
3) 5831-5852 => -0.032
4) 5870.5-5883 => -0.032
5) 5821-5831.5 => -0.047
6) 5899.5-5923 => -0.007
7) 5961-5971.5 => -0.046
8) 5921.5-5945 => -0.017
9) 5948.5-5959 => -0.011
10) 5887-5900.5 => 0.360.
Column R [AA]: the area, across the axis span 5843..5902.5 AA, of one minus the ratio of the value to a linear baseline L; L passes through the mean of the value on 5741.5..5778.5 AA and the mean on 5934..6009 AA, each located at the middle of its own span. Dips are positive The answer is 4.7 AA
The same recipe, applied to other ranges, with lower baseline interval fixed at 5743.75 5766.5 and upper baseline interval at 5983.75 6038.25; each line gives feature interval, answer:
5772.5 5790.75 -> 0.5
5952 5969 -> -0.4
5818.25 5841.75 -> -0.6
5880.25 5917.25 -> 4.3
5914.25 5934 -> -0.2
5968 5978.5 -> -0.2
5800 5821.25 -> -0.4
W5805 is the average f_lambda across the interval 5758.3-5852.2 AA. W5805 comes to 18.8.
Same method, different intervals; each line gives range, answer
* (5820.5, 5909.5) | 17.8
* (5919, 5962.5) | 18.8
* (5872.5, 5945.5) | 17.6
